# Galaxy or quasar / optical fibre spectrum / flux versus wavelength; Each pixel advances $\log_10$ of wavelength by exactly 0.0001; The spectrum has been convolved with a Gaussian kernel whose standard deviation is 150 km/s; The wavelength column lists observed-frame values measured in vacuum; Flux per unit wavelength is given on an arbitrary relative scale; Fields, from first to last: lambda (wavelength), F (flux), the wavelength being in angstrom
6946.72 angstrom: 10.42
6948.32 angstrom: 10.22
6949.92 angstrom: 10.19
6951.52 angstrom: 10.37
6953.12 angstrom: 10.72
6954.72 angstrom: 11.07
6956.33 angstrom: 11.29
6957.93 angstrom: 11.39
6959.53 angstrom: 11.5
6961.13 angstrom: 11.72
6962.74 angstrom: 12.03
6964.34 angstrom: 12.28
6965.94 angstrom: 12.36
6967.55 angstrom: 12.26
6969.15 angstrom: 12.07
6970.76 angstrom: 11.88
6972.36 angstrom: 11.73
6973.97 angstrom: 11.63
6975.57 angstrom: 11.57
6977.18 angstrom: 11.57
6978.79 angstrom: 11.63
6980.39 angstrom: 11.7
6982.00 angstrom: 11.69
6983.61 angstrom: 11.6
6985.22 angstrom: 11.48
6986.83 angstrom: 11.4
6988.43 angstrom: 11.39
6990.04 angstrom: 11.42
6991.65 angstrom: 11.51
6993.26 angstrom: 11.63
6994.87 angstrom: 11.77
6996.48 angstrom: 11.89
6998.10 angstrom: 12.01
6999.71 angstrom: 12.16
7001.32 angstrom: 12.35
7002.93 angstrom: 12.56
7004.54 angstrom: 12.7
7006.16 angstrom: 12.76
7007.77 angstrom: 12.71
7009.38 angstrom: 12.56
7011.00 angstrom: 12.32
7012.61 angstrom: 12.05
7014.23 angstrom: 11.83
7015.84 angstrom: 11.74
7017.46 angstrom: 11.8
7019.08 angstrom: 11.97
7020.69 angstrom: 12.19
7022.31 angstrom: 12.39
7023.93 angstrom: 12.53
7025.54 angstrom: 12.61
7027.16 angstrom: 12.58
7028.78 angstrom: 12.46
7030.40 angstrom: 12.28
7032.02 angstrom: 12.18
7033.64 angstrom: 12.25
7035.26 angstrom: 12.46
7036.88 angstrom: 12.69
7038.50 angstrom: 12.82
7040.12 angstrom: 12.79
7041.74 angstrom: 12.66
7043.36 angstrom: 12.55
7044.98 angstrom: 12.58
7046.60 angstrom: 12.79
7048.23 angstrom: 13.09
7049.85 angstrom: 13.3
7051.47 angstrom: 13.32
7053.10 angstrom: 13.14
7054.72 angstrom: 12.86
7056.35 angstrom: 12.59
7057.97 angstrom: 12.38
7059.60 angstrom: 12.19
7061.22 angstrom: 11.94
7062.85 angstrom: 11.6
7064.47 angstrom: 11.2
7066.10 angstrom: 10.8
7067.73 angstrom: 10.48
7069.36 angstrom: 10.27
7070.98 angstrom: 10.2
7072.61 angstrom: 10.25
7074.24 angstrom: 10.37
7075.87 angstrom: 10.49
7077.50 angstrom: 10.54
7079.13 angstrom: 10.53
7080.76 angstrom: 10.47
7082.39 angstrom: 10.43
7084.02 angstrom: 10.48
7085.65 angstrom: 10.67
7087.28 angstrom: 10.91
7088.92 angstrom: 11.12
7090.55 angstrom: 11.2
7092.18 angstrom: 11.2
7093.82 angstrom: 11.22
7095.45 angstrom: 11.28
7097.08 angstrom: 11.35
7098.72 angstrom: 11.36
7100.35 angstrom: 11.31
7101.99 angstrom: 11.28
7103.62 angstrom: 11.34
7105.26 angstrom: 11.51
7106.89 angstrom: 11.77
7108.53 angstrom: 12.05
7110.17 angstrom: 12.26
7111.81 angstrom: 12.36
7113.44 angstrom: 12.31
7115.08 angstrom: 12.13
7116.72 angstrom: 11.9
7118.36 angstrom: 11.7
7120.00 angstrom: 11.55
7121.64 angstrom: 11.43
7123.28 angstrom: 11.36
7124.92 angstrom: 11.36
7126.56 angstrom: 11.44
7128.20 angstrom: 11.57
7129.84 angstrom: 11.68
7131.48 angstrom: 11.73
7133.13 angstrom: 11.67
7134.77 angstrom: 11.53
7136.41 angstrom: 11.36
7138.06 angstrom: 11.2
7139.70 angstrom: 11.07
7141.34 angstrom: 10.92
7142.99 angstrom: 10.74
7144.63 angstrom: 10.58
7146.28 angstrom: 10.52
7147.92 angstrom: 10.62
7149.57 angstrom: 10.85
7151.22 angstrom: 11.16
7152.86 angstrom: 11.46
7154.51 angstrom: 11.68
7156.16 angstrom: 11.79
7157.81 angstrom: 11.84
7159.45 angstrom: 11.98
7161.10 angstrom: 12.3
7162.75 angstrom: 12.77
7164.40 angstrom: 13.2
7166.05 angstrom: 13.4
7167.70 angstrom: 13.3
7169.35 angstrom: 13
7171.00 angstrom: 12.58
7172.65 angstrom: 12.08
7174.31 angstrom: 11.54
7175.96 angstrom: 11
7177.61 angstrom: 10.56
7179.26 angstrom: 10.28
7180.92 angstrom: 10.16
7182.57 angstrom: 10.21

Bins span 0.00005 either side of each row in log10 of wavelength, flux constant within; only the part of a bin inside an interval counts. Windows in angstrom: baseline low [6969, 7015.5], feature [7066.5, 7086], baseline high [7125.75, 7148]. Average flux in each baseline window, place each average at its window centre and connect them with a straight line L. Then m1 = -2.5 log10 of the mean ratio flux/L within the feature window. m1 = 0.106 mag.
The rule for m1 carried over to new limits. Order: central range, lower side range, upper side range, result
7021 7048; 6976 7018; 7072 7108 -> -0.090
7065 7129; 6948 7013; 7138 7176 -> 0.054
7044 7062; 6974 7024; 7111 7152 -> -0.091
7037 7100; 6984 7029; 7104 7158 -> 0.020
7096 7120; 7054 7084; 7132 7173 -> -0.034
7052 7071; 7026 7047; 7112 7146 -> 0.048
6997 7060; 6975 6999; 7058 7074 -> -0.108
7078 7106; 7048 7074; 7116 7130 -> 0.061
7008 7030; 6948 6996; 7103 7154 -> -0.068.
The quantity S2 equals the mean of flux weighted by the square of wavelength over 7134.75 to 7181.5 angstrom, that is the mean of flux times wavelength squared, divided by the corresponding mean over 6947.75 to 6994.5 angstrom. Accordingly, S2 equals 1.1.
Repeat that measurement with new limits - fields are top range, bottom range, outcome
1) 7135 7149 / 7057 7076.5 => 1.01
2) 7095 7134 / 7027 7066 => 0.95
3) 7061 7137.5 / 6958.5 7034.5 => 0.96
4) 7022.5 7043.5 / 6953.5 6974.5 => 1.09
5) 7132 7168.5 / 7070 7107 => 1.09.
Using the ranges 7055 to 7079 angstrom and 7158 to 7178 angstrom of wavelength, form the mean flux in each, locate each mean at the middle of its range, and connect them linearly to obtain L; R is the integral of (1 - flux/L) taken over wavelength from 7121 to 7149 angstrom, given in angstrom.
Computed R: 1.7 angstrom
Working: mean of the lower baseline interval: 11.1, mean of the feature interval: 11.2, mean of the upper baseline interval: 12.3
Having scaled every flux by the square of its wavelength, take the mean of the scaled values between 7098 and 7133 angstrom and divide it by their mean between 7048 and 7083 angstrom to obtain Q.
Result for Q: 1.04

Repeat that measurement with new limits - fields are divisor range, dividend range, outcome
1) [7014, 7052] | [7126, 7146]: 0.93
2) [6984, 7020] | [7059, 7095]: 0.92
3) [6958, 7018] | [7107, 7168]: 1.02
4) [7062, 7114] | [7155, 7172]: 1.16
